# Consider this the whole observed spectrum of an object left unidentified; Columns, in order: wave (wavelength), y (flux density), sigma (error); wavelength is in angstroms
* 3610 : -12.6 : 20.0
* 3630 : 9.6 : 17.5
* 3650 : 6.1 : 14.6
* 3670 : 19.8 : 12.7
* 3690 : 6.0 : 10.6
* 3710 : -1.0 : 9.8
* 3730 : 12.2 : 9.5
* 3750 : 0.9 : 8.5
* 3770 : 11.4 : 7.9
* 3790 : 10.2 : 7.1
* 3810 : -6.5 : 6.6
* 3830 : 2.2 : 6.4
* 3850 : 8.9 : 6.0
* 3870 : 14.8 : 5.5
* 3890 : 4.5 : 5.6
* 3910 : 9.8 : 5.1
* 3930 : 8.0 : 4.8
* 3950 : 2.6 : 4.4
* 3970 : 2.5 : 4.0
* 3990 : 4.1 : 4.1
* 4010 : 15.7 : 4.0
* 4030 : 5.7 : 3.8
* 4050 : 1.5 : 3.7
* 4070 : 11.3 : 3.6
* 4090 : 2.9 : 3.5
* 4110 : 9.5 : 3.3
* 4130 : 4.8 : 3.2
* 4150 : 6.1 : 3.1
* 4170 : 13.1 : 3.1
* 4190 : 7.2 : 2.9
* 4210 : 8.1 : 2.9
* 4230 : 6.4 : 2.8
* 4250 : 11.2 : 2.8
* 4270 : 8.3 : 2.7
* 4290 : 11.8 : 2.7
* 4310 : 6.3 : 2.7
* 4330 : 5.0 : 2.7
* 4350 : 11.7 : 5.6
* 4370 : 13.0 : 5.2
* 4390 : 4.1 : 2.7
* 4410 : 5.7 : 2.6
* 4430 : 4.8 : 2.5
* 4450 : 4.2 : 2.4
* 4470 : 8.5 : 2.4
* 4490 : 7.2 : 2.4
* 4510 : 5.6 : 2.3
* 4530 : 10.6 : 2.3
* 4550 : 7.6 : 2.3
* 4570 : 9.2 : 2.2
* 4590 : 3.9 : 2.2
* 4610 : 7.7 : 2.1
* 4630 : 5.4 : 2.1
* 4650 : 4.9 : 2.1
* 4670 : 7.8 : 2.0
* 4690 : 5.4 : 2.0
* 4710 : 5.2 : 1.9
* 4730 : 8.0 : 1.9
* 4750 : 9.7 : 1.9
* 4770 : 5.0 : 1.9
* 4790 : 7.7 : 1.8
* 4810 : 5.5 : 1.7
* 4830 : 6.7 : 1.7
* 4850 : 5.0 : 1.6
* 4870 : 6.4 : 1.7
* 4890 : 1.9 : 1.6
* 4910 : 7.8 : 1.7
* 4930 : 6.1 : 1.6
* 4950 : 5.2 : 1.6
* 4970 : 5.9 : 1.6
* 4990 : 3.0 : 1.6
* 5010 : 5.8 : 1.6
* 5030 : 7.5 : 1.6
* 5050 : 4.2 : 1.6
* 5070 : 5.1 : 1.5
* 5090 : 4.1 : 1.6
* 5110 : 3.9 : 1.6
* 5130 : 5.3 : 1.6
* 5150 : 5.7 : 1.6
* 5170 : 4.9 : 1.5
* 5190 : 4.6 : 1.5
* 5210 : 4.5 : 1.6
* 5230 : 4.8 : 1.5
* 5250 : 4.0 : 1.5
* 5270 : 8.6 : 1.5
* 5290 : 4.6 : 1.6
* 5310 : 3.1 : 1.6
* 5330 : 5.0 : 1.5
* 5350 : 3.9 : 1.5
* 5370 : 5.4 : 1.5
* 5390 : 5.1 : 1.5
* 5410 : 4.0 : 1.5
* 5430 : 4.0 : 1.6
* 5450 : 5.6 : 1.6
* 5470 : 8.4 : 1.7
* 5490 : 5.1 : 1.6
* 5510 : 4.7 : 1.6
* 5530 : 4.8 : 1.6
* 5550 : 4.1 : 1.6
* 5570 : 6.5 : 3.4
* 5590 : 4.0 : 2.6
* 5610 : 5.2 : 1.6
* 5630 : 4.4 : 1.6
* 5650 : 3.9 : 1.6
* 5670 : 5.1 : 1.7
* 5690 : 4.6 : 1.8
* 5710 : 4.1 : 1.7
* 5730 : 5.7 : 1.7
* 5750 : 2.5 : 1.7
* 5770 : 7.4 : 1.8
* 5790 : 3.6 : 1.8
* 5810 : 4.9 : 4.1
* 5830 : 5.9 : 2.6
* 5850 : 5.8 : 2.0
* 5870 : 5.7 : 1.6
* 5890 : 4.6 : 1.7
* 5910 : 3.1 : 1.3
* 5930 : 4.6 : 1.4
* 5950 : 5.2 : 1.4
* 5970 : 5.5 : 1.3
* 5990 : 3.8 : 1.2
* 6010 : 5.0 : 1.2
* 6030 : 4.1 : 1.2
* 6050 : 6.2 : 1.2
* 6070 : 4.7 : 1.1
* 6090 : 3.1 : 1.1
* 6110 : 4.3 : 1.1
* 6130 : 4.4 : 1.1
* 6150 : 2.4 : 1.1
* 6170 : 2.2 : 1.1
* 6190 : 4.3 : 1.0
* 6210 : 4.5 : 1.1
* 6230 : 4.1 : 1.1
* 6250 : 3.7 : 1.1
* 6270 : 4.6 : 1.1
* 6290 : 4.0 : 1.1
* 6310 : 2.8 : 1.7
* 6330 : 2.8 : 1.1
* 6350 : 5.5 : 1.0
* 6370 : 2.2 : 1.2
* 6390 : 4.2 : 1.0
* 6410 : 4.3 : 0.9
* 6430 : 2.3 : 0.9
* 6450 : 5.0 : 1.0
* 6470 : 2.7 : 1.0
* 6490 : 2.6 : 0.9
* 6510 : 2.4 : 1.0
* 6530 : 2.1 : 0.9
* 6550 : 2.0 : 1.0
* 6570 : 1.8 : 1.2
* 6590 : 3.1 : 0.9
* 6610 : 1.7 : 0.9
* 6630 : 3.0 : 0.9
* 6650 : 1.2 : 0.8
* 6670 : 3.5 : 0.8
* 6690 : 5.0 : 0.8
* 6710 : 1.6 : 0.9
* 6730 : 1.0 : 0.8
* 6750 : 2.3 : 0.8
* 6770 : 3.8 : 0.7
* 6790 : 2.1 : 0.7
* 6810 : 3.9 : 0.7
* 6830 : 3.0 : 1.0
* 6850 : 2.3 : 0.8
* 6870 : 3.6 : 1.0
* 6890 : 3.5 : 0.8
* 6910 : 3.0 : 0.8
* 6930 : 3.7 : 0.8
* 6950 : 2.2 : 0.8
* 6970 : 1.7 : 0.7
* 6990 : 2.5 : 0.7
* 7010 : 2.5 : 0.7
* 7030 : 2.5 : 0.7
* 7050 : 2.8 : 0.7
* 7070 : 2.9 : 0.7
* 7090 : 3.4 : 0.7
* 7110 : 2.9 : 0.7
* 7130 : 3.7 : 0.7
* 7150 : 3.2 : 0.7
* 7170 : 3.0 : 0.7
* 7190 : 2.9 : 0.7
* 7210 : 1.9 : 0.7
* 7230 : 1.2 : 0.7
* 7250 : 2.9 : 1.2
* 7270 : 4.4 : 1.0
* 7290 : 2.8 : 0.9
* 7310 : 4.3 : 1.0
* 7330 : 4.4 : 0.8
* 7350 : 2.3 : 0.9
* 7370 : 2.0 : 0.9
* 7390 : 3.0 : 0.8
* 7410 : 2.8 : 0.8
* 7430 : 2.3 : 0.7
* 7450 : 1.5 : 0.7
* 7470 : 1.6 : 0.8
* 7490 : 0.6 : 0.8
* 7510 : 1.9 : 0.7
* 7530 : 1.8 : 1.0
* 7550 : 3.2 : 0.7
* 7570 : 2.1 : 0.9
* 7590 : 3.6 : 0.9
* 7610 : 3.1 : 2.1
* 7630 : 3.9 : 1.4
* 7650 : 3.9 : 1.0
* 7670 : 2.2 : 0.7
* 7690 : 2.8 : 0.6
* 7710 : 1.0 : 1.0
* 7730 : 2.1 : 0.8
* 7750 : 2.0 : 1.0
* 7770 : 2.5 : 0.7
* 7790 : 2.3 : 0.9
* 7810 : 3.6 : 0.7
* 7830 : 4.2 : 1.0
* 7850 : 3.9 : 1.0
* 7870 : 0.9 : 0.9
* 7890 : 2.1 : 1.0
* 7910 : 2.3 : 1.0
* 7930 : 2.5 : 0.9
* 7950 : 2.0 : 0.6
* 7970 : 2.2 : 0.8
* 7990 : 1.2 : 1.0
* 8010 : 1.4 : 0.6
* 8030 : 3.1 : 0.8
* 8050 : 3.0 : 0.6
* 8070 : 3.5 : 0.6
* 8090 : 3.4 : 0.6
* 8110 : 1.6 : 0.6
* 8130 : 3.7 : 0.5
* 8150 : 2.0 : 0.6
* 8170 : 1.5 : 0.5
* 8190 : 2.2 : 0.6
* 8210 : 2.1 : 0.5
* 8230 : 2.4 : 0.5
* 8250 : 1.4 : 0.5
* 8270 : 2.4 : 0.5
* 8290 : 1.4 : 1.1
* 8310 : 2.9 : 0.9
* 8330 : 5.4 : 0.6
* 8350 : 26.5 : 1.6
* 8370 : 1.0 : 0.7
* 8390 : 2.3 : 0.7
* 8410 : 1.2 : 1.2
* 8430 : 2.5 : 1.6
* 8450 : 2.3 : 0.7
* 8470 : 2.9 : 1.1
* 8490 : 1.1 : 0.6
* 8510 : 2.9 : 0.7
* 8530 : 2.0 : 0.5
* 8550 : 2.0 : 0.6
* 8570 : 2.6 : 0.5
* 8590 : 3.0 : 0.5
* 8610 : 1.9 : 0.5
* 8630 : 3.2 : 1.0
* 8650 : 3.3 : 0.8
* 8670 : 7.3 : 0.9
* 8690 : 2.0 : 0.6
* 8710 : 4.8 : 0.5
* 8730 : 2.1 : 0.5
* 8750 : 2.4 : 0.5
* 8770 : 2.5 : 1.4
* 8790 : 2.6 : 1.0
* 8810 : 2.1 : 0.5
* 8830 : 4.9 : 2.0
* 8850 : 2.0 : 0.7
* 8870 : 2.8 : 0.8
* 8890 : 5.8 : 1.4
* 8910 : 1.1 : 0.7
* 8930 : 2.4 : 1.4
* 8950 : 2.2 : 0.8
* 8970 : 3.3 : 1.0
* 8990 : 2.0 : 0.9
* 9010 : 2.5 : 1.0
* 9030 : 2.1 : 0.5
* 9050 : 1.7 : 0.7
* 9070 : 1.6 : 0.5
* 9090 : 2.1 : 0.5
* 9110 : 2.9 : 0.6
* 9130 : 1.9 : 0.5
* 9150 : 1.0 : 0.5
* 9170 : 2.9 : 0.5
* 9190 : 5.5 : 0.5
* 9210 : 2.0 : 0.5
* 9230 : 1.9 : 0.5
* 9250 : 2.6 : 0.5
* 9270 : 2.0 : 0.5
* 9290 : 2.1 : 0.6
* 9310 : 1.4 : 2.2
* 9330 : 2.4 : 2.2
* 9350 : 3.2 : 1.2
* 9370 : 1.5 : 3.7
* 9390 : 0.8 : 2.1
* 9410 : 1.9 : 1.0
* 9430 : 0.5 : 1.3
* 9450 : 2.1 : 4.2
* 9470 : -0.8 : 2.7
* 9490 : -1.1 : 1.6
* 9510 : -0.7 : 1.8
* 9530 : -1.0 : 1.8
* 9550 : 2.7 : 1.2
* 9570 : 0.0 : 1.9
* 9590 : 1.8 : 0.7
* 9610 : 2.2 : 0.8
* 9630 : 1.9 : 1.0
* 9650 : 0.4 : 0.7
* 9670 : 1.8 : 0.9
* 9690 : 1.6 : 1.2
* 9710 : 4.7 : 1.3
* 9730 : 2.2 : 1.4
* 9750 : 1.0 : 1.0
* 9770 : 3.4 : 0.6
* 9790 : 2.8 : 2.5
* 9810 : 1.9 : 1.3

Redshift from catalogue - 1.24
